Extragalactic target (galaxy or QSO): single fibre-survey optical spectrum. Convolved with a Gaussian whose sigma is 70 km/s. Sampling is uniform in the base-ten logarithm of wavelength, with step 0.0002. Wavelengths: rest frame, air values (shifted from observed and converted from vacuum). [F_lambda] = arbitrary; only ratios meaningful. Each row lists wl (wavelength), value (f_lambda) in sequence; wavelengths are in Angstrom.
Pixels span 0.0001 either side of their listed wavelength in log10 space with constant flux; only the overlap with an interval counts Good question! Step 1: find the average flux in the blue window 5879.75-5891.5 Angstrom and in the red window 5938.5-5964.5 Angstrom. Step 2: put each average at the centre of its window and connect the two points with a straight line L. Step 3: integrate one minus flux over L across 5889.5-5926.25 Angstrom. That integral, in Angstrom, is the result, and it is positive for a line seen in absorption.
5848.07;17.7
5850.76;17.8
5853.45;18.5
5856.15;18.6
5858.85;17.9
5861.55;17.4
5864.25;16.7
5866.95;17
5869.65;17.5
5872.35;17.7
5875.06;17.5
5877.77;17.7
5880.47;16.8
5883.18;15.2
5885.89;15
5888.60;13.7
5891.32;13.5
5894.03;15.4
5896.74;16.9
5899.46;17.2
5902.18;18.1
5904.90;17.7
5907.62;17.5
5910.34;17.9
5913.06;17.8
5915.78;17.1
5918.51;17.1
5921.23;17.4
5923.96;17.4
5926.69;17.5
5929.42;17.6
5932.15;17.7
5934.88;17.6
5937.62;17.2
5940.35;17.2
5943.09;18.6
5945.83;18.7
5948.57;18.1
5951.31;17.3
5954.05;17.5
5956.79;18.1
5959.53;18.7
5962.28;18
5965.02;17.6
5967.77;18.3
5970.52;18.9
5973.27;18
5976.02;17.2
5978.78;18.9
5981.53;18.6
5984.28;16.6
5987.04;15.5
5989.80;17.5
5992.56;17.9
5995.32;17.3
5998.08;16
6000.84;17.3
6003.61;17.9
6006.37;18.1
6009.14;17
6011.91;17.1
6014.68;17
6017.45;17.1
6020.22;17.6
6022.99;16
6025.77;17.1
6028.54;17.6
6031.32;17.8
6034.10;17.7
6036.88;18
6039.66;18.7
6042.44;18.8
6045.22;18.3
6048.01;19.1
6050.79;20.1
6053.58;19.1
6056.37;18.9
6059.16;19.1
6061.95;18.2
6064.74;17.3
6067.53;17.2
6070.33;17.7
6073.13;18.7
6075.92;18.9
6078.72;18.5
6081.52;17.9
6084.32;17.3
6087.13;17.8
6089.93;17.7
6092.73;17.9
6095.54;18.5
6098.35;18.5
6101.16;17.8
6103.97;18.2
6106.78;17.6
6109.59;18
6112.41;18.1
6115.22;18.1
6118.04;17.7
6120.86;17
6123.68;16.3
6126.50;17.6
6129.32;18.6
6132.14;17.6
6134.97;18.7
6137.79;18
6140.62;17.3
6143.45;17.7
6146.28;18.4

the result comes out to -2.42 Angstrom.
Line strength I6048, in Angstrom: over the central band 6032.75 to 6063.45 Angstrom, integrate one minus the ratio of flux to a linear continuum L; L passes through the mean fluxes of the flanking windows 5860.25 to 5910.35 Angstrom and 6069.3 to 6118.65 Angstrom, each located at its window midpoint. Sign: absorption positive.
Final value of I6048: -1.7 Angstrom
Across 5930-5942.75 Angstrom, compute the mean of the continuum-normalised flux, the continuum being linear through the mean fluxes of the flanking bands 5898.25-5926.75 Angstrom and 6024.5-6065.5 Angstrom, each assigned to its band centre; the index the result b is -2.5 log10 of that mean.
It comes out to 0.009 mag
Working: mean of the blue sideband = 17.5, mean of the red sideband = 18.4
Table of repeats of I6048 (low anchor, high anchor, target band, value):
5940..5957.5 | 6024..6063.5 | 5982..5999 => 1.2 Angstrom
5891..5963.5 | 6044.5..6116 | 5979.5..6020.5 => 1.4 Angstrom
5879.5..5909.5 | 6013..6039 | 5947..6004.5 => -2.7 Angstrom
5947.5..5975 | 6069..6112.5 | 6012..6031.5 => 1.0 Angstrom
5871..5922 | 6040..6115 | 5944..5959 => -0.7 Angstrom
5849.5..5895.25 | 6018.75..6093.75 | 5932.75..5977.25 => -1.5 Angstrom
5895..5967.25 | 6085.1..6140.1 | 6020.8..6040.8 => 0.3 Angstrom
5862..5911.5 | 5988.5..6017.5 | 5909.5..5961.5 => -2.5 Angstrom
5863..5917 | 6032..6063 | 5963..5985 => -0.4 Angstrom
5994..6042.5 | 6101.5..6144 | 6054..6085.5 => -1.1 Angstrom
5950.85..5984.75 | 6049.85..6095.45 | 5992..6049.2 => 1.8 Angstrom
